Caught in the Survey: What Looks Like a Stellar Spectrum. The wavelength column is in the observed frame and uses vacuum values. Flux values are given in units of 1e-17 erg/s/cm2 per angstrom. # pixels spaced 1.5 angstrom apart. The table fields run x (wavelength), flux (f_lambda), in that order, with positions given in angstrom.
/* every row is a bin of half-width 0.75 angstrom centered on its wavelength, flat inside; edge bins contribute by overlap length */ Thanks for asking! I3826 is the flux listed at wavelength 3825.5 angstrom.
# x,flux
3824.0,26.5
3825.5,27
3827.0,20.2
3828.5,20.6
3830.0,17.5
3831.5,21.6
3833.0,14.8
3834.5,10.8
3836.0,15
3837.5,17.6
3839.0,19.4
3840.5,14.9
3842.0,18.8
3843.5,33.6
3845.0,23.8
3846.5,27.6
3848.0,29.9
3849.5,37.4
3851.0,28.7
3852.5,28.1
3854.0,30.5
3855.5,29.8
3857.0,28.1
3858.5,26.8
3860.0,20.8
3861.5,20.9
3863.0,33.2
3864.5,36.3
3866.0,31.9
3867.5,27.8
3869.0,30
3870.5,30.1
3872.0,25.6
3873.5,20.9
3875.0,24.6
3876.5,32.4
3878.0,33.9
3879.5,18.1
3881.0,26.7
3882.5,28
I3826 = 27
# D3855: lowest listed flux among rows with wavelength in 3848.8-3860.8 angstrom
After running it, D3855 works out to 20.8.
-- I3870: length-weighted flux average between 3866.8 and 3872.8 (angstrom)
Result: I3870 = 28.3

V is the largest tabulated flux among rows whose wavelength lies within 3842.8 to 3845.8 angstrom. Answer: 33.6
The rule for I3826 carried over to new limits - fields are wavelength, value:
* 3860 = 20.8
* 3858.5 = 26.8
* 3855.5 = 29.8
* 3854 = 30.5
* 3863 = 33.2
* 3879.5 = 18.1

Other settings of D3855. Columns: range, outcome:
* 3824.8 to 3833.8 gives 14.8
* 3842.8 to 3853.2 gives 23.8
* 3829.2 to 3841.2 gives 10.8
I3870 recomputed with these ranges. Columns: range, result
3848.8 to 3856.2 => 30.9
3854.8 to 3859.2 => 28.2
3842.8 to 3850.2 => 30.4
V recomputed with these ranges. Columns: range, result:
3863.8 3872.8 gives 36.3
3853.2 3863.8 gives 33.2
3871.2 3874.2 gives 25.6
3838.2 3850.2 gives 37.4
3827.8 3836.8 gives 21.6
